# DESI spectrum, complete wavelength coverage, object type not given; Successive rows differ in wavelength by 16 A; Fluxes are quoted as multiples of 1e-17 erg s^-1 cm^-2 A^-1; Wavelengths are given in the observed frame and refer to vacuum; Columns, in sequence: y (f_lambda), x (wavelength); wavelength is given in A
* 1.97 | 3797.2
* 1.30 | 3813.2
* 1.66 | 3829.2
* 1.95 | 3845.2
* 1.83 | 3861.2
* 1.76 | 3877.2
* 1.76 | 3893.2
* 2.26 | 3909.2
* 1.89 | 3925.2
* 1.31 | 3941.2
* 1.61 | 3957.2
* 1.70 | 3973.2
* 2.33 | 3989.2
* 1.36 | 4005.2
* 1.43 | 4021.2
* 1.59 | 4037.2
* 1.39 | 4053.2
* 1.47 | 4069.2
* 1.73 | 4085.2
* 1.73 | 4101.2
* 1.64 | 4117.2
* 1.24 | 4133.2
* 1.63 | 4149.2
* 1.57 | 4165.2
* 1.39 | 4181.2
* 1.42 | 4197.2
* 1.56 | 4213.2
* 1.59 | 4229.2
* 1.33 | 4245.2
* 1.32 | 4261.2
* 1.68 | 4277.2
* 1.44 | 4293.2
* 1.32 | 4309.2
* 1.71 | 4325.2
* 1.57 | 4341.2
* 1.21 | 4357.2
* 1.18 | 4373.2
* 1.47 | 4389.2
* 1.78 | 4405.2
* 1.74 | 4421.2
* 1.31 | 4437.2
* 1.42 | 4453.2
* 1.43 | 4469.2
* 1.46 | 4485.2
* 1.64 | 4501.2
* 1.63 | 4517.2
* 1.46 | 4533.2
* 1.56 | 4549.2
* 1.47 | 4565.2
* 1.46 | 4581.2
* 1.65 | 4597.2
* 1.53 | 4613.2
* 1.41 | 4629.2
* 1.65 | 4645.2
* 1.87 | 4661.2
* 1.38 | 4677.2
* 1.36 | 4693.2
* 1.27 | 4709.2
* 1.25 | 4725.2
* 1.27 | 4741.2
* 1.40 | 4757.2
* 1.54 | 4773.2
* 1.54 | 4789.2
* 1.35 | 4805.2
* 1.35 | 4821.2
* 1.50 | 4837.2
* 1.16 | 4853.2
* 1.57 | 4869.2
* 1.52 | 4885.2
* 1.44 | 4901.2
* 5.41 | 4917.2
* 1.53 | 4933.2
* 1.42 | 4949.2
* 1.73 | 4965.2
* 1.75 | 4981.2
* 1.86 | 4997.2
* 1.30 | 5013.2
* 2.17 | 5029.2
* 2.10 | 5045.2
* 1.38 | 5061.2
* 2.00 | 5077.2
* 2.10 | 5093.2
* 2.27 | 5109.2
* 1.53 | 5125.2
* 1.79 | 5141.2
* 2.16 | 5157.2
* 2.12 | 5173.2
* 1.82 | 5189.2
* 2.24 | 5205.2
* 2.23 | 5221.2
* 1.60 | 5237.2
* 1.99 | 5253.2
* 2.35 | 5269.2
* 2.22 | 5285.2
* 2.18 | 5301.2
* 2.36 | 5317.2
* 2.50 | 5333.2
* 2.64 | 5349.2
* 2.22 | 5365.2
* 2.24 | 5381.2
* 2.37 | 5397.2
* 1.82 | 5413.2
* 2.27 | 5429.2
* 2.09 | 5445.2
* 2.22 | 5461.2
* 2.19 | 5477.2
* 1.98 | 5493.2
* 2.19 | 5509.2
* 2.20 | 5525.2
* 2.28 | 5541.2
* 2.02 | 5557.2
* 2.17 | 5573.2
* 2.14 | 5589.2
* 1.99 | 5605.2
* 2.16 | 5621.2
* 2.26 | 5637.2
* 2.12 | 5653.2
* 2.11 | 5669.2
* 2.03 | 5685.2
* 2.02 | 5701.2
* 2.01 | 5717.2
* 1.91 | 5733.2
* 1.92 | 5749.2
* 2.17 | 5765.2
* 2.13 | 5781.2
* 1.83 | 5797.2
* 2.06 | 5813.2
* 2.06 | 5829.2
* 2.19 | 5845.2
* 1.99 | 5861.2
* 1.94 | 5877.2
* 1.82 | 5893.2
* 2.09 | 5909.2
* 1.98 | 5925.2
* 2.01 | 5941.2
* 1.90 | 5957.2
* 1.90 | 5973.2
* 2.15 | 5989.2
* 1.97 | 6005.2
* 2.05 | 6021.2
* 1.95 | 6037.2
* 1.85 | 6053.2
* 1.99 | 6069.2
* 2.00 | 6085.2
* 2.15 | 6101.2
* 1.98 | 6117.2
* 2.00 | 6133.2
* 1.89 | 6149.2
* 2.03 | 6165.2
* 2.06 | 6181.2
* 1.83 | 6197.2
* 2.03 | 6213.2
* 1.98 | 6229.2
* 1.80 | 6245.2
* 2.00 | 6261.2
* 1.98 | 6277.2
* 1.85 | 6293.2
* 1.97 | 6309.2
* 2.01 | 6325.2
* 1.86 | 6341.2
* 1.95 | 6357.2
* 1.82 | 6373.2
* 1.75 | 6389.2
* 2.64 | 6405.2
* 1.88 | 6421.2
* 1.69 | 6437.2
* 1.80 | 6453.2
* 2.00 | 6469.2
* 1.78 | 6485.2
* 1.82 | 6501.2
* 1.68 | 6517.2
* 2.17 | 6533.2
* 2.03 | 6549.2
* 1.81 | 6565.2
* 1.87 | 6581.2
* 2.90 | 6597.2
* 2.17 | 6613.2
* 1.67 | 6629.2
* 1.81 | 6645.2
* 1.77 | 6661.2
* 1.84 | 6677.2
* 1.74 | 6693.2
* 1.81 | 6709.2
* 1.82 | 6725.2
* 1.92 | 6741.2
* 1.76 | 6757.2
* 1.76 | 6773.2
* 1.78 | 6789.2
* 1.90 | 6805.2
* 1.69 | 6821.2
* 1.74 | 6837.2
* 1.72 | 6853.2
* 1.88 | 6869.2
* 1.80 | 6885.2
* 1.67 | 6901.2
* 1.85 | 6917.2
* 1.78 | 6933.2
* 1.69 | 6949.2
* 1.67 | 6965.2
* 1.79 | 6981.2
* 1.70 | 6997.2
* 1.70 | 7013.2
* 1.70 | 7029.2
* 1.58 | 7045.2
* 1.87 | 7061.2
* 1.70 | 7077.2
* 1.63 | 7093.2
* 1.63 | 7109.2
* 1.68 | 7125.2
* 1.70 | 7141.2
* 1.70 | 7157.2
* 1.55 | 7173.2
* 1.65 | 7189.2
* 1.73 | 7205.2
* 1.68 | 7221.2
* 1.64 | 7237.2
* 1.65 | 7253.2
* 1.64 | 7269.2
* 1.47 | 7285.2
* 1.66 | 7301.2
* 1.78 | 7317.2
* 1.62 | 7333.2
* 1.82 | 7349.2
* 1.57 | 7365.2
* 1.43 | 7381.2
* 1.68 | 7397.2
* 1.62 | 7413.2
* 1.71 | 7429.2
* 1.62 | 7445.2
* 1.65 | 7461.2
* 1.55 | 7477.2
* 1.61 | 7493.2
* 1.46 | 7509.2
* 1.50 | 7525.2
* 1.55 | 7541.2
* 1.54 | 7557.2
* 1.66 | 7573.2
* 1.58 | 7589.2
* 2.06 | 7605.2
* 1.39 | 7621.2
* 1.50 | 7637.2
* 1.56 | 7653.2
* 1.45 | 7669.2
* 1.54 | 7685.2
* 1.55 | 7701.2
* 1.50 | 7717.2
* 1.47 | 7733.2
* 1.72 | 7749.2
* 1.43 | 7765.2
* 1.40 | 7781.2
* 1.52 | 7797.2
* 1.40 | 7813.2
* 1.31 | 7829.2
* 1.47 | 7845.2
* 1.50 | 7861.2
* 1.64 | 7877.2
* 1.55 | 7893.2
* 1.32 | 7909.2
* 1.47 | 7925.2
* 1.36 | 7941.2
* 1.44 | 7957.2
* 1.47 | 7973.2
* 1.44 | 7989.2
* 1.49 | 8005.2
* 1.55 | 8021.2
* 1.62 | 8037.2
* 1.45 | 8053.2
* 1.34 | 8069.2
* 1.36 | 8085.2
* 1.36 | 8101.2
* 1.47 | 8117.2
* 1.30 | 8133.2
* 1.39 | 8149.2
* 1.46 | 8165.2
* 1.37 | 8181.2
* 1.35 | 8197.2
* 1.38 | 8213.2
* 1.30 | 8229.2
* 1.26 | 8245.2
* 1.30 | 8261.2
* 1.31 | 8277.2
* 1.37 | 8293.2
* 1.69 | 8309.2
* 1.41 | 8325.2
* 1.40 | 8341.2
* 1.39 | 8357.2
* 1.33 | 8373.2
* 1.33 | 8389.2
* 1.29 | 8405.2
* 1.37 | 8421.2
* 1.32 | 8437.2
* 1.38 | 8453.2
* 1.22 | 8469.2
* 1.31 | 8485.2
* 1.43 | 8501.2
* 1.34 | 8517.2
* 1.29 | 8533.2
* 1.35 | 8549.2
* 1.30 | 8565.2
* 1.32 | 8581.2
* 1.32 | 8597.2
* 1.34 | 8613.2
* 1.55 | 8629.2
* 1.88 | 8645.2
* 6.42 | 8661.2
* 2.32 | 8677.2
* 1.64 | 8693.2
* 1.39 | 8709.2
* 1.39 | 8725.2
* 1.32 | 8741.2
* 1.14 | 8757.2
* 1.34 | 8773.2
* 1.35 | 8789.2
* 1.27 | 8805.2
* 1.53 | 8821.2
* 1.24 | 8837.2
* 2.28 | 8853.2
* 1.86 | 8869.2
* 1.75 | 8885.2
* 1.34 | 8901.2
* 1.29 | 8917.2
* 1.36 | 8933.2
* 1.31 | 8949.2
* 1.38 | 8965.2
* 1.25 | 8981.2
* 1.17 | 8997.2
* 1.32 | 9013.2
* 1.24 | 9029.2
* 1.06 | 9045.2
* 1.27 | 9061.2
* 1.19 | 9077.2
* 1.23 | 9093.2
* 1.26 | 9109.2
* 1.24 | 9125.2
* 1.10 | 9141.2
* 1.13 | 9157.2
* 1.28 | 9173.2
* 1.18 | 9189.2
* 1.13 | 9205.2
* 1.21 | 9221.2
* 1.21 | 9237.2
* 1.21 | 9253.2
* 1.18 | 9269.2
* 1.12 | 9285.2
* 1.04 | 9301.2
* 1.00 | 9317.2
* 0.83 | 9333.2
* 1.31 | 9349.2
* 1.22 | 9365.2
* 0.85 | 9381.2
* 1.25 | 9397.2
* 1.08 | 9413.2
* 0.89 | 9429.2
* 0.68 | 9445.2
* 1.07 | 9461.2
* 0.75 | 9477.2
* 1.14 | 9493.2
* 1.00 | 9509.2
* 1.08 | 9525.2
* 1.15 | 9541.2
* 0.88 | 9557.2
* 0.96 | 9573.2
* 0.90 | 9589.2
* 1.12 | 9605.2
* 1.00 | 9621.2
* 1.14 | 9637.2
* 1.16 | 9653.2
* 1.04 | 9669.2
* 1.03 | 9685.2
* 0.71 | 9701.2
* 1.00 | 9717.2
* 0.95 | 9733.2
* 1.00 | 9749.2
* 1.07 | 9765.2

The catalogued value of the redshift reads 0.319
